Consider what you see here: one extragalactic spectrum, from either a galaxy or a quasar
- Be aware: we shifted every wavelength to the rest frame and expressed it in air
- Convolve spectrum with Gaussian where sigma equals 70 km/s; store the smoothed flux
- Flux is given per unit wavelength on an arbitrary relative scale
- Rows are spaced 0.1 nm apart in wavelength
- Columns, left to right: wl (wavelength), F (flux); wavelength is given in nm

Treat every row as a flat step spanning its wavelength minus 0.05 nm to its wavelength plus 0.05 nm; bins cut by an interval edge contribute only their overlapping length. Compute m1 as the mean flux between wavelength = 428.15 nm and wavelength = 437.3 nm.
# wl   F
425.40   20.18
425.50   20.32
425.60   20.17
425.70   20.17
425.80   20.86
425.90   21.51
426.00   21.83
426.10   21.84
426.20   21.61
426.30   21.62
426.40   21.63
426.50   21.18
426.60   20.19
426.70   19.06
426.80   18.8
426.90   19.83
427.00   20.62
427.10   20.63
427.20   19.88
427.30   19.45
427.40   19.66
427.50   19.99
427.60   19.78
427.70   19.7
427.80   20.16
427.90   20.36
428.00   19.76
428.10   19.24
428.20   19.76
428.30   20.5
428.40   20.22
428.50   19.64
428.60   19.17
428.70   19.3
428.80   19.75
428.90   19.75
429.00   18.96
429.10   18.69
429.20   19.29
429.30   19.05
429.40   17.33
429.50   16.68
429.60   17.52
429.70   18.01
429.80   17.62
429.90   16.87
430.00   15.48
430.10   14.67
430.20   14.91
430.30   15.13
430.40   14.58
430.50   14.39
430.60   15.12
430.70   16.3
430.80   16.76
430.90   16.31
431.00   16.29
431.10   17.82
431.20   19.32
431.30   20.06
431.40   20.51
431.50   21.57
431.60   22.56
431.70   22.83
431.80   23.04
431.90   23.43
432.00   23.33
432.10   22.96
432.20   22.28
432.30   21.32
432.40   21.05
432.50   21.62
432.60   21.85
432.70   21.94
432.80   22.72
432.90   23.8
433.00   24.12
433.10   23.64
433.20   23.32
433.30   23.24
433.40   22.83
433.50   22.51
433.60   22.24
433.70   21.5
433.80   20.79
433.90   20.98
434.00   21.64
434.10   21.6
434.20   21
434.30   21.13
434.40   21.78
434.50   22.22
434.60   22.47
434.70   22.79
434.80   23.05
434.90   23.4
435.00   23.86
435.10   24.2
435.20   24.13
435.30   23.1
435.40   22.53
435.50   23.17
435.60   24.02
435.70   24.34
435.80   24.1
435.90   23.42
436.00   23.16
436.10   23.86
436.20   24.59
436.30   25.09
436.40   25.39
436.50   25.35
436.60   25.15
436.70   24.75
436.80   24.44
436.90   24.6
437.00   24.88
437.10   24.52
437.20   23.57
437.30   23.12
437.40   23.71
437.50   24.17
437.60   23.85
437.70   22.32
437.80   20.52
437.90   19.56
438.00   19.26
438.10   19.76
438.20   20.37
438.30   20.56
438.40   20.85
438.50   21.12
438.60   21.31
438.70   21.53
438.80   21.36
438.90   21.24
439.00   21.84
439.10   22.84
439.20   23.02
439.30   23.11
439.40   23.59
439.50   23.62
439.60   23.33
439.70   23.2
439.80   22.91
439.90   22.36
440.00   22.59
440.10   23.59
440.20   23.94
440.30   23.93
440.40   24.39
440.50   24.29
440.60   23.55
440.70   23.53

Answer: 21.2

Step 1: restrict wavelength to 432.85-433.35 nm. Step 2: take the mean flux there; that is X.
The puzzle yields 23.6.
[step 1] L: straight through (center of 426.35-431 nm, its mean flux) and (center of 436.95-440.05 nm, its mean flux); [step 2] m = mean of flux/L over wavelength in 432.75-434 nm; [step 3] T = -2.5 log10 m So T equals -0.12 mag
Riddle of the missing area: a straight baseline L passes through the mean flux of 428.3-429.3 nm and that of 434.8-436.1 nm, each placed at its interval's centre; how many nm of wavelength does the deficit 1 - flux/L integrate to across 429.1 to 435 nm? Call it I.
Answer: 0.360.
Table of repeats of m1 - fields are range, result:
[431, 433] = 21.7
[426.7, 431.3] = 18.3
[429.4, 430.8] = 16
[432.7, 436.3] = 22.9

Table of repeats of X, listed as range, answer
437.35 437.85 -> 22.9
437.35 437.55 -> 23.9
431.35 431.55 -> 21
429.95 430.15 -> 15.1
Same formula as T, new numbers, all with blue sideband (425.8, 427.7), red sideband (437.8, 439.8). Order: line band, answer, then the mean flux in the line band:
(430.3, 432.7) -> 0.07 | 19.7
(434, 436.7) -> -0.10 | 23.4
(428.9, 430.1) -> 0.17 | 17.7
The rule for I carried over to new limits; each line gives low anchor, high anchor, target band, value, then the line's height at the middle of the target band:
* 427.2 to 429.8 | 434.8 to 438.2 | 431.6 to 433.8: -0.12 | 21.5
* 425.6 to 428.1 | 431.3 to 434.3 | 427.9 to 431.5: 0.56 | 21.3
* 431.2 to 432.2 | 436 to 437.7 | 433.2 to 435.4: 0.08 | 23.2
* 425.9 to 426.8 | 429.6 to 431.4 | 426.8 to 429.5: -0.07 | 19.1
